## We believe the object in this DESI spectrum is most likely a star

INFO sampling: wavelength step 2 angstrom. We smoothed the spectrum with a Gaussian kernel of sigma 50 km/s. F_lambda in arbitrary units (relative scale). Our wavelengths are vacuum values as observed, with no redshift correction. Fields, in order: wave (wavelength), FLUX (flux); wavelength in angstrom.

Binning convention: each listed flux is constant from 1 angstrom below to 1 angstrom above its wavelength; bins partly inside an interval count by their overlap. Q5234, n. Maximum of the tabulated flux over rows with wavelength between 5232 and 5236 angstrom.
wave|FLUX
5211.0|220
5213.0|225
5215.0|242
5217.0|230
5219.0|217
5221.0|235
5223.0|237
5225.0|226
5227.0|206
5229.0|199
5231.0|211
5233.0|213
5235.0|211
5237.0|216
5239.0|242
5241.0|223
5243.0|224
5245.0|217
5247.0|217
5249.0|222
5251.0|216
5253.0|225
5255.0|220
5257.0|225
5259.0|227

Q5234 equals 213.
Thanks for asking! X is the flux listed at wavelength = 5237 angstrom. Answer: 216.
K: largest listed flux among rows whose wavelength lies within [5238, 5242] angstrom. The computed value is 242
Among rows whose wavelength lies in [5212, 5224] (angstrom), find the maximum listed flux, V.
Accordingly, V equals 242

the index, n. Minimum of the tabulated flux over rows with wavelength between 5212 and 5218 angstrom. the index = 225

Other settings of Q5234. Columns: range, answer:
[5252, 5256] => 225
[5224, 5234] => 226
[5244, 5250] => 222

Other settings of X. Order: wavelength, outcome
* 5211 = 220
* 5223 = 237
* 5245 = 217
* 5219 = 217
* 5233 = 213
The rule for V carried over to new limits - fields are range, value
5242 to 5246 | 224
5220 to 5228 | 237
